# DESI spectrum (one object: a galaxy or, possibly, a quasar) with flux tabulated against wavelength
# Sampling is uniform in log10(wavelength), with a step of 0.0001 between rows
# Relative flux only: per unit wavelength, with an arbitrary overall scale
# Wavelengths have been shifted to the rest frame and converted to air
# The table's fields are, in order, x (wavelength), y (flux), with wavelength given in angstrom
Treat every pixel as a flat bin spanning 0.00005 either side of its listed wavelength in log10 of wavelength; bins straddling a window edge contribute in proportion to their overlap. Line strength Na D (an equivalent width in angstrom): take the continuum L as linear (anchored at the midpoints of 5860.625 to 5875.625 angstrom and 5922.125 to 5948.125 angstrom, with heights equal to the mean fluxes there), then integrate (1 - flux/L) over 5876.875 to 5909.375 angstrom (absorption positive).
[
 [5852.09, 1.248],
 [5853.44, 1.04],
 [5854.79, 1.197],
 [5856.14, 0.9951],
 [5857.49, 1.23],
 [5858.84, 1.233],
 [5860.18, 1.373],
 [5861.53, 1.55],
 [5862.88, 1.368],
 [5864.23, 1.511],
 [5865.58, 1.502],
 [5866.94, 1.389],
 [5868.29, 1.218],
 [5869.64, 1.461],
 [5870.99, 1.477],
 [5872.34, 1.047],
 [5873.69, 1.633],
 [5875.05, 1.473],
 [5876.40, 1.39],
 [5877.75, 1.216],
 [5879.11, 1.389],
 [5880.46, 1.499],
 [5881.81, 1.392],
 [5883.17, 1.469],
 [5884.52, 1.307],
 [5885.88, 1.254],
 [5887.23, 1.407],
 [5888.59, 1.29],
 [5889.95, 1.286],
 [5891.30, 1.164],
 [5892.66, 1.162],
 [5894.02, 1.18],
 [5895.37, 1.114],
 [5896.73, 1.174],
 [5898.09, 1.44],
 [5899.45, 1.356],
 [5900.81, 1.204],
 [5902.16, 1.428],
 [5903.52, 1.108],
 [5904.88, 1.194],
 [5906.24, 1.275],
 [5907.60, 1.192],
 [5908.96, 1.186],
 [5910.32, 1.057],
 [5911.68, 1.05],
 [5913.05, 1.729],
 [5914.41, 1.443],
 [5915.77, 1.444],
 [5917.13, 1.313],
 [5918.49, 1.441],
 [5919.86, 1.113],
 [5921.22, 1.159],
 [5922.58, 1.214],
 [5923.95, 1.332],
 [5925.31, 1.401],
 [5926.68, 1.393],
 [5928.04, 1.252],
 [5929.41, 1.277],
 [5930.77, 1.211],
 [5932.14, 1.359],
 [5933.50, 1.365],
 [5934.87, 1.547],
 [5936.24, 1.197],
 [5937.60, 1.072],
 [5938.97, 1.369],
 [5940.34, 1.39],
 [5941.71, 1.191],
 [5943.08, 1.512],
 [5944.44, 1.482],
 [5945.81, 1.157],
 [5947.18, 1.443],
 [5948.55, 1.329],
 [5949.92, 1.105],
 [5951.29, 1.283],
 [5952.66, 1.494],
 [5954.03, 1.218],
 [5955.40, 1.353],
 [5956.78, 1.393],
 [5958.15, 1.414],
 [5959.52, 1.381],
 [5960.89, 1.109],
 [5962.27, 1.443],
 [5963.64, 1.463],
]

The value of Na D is 2.5 angstrom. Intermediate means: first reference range 1.42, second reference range 1.33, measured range 1.28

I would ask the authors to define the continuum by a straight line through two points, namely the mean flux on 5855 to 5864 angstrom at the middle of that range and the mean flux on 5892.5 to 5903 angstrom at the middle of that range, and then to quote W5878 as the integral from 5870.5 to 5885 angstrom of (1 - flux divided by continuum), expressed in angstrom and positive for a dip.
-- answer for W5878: -1.2 angstrom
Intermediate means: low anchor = 1.3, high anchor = 1.26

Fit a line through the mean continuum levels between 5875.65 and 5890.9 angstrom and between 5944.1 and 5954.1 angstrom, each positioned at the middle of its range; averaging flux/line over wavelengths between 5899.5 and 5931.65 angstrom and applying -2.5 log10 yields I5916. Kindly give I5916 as 0.04 mag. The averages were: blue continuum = 1.35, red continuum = 1.31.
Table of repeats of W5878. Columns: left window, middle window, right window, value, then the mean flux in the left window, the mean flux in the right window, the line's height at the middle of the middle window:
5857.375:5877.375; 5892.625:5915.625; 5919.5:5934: 1.1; 1.39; 1.28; 1.32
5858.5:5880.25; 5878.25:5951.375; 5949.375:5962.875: 3.1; 1.39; 1.32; 1.36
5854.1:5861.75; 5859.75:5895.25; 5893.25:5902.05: -3.0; 1.25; 1.26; 1.25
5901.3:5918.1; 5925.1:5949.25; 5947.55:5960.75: -0.4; 1.29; 1.32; 1.31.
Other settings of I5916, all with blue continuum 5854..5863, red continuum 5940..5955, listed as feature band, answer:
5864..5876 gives -0.11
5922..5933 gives 0.01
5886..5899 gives 0.04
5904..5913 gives 0.09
